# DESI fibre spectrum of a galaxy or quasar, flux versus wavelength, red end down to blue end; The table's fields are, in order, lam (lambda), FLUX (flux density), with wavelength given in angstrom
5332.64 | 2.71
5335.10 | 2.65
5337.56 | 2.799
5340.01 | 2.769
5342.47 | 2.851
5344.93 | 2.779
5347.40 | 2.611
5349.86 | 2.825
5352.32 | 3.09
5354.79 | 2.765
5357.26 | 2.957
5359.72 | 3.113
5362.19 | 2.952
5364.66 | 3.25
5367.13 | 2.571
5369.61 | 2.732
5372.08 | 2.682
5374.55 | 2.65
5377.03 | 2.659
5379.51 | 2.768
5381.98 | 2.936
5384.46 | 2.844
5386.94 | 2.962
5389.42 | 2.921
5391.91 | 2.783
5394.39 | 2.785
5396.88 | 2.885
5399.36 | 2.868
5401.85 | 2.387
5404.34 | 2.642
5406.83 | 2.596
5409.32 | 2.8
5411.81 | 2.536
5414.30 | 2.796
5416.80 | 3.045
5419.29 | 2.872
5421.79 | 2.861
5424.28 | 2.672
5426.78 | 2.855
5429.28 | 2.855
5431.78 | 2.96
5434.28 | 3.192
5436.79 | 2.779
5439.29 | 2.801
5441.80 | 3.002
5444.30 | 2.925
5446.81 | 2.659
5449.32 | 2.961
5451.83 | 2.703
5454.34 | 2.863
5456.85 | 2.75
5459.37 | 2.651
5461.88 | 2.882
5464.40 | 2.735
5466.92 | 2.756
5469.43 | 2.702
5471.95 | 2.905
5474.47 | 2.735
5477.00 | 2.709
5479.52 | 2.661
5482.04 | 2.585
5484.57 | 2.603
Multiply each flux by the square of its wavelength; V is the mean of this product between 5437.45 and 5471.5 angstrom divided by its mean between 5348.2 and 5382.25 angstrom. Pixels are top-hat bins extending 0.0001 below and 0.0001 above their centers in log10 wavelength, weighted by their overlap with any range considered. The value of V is 1.0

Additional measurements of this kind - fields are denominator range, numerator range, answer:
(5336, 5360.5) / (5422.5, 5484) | 1.02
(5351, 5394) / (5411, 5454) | 1.02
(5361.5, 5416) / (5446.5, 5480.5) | 1.03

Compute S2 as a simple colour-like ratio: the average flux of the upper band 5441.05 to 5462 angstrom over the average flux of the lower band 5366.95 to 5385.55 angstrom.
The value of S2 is 1.0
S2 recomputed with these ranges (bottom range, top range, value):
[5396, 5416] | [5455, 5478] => 1.03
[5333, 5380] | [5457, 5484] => 0.97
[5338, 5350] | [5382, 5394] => 1.04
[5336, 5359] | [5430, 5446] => 1.04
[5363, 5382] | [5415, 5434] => 1.04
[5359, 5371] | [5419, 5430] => 0.97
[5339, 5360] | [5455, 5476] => 0.97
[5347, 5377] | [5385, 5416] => 0.97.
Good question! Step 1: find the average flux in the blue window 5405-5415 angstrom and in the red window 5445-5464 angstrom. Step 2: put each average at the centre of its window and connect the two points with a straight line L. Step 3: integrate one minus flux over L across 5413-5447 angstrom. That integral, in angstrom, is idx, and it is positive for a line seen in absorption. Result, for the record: -2.0 angstrom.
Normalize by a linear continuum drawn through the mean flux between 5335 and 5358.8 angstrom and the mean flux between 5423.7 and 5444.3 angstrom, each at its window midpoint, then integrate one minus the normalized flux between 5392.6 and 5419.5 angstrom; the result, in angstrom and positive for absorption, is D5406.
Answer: 1.2 angstrom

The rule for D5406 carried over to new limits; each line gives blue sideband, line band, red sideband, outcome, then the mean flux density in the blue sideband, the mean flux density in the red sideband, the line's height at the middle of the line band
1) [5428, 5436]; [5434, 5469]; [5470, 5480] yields 0.8 angstrom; 2.99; 2.75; 2.88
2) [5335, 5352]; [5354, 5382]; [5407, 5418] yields -0.6 angstrom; 2.78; 2.77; 2.78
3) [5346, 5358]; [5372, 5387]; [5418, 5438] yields 0.4 angstrom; 2.84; 2.88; 2.86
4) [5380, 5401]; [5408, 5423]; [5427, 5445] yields 0.4 angstrom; 2.86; 2.93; 2.9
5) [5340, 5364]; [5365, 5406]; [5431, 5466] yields 1.5 angstrom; 2.89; 2.84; 2.87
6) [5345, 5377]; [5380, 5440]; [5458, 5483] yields -0.6 angstrom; 2.84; 2.73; 2.79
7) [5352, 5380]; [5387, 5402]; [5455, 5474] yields 0.0 angstrom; 2.84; 2.77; 2.82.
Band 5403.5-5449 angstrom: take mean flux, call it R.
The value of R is 2.83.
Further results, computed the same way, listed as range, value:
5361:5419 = 2.79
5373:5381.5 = 2.72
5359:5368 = 2.98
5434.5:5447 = 2.88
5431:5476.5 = 2.83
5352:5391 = 2.86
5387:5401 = 2.84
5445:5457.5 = 2.8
